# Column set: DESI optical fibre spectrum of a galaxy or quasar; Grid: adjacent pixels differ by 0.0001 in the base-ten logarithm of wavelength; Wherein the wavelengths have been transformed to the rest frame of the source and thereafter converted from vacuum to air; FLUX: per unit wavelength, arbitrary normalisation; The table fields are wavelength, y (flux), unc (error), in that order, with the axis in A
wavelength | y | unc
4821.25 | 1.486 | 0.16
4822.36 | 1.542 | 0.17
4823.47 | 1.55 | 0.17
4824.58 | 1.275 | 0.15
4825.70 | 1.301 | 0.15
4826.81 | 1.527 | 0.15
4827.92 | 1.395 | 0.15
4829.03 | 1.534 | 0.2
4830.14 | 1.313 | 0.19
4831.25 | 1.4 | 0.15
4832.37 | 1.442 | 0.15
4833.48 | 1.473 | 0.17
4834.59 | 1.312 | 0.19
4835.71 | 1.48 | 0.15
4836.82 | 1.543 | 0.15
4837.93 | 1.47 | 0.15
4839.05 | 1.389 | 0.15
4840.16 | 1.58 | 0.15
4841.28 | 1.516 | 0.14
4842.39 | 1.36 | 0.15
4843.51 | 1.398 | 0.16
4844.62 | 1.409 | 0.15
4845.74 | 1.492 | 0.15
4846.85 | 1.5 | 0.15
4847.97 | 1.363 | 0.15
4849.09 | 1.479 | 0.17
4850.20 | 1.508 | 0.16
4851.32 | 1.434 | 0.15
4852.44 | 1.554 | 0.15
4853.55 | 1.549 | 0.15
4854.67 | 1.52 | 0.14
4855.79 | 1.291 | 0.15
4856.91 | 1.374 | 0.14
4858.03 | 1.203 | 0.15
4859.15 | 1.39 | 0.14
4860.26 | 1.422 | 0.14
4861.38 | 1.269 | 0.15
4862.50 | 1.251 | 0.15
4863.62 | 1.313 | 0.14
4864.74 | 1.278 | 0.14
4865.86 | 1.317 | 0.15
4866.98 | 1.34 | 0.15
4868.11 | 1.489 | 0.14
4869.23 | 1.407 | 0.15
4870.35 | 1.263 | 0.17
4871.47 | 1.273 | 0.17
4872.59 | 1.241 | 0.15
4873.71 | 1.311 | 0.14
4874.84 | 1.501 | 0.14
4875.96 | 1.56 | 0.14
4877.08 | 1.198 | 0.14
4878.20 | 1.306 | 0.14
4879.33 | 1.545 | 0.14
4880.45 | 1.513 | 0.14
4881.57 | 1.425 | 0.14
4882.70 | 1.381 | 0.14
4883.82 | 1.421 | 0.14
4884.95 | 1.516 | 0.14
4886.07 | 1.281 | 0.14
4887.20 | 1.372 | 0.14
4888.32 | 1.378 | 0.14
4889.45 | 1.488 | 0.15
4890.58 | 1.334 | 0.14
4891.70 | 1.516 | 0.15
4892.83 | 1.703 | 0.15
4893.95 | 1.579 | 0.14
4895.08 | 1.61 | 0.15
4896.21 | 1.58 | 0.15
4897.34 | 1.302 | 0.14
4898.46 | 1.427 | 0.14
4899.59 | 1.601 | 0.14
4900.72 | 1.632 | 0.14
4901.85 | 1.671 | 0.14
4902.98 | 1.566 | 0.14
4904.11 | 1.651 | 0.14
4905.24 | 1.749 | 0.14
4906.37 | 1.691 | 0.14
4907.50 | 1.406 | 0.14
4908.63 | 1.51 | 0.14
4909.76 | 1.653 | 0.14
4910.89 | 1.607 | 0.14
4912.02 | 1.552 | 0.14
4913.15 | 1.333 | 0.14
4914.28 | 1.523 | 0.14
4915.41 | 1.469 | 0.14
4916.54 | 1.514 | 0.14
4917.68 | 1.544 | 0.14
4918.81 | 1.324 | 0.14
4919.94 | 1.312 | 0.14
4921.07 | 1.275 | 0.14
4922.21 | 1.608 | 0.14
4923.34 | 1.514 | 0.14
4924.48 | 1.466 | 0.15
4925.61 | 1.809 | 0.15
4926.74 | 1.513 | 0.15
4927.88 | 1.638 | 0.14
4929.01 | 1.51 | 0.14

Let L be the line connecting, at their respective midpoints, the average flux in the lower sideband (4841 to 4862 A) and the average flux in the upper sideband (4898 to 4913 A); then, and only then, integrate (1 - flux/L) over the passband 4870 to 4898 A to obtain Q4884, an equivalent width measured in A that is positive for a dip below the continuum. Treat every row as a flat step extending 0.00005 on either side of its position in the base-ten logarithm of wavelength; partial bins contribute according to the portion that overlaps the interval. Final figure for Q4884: 1.8 A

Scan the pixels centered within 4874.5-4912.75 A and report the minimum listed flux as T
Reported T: 1.198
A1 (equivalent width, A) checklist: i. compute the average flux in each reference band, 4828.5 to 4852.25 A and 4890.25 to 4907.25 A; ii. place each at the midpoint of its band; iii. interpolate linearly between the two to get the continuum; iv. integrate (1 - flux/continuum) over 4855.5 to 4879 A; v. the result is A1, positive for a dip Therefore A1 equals 2.7 A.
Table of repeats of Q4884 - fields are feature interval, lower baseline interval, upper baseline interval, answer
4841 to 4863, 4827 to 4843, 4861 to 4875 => -0.5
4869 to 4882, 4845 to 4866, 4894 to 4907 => 0.9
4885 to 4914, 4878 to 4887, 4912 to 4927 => -1.5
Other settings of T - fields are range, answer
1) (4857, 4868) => 1.203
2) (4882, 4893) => 1.281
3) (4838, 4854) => 1.36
